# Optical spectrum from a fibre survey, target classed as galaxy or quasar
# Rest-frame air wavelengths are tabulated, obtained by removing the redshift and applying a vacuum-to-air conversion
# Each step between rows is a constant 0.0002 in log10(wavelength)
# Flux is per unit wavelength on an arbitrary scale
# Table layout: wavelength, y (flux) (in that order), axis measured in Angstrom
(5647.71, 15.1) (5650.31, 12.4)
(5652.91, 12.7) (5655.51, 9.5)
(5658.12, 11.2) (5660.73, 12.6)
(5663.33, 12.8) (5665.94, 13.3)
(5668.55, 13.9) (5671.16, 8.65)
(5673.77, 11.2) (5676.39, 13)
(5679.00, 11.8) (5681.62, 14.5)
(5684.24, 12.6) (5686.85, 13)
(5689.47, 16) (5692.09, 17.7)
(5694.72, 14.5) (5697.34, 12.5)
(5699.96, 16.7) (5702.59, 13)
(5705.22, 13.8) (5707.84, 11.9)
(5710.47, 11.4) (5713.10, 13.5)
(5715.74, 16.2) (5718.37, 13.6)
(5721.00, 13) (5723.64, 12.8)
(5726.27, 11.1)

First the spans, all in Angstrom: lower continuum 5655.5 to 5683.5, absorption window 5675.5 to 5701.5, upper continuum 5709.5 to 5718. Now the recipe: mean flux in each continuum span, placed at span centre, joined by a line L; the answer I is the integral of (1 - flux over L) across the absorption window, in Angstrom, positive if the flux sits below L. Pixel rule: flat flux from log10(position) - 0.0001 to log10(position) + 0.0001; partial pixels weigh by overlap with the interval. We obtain -2.8 Angstrom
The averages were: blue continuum 12.2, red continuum 13.8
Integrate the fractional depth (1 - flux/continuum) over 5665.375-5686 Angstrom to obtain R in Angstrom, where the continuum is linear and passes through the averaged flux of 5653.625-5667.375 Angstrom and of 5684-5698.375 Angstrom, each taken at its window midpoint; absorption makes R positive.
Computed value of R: 1.4 Angstrom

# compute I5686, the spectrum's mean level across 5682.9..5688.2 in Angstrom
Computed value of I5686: 12.8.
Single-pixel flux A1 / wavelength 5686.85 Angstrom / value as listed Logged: 13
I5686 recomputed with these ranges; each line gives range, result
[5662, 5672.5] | 12.2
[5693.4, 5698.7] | 13.5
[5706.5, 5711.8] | 11.7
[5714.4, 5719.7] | 14.9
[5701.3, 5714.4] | 12.7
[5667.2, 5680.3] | 11.7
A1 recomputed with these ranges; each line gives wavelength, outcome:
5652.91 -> 12.7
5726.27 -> 11.1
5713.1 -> 13.5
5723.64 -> 12.8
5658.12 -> 11.2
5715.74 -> 16.2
